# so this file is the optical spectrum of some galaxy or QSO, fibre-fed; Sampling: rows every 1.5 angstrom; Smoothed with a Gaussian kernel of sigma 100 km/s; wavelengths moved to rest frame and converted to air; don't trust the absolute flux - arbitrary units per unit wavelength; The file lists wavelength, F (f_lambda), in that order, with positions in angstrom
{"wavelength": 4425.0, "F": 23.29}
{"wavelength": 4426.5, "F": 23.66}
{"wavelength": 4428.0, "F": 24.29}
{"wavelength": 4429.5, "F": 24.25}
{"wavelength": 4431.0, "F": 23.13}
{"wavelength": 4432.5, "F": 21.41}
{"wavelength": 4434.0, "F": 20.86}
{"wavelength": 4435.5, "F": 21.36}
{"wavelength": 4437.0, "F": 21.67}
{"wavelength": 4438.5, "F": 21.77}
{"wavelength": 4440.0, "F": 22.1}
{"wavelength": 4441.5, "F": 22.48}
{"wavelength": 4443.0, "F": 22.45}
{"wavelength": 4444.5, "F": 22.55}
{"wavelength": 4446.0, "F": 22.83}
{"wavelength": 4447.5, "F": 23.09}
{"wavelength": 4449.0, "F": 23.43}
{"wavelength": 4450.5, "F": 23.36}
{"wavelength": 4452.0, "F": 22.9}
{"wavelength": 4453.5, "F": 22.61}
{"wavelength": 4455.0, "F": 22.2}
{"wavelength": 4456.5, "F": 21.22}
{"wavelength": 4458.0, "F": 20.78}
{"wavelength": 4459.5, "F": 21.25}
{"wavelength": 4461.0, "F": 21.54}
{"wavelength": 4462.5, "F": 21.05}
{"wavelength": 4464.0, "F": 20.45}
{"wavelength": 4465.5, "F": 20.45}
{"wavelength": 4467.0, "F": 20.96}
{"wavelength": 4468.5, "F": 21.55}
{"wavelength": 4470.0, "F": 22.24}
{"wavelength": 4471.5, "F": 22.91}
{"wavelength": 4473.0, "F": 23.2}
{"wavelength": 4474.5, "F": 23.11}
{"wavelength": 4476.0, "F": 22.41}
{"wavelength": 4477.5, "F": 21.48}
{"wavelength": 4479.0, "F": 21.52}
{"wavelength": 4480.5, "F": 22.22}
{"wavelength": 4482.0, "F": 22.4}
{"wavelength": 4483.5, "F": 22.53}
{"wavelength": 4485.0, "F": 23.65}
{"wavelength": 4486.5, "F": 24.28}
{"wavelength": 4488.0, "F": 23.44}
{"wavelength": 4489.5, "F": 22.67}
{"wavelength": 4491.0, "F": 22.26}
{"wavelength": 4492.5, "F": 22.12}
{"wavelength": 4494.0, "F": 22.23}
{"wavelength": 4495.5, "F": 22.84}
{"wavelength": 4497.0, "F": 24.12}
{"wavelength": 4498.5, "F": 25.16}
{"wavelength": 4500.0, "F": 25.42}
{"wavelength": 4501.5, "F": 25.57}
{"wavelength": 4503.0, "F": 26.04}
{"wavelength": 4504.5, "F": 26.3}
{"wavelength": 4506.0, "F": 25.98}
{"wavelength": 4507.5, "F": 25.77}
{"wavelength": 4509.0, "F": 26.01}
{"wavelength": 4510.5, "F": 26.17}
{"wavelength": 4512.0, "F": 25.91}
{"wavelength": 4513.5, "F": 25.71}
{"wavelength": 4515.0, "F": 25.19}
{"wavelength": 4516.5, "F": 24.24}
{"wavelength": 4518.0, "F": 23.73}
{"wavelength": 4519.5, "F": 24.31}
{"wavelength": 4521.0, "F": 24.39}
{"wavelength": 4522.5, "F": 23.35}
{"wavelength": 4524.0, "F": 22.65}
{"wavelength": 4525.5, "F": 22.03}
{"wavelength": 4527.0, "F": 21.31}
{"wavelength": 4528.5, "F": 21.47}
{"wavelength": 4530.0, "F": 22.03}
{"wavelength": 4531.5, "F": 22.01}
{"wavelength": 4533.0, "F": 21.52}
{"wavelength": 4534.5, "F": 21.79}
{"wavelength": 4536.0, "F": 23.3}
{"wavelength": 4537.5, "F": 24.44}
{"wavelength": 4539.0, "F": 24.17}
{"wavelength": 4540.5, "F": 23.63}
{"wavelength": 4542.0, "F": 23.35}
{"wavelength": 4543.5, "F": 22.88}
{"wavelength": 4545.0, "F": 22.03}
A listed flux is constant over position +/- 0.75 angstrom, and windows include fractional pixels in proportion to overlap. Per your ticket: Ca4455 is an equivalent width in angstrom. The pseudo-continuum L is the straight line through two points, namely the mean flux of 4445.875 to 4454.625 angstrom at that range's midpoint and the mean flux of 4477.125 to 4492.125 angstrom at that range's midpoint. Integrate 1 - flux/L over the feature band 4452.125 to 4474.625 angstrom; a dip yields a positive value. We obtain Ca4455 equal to 1.2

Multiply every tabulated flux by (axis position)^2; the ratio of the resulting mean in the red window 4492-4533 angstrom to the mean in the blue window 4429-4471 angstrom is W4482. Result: 1.13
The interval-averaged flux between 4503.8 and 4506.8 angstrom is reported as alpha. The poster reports 26.1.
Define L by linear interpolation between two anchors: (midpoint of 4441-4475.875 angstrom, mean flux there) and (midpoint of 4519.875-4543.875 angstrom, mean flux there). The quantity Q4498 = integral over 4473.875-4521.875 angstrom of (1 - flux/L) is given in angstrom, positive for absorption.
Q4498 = -3.3 angstrom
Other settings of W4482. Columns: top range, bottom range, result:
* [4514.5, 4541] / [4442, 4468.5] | 1.09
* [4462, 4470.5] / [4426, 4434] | 0.93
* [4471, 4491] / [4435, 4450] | 1.03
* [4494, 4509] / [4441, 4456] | 1.13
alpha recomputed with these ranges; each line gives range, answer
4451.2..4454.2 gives 22.8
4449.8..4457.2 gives 22.5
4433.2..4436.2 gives 21.1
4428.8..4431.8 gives 23.6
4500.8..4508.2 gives 25.9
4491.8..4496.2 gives 22.4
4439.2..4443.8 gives 22.3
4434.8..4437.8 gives 21.5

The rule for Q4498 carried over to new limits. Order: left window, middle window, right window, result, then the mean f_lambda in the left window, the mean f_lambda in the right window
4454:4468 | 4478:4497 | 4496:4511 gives 0.9 angstrom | 21.1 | 25.6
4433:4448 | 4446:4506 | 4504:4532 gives 0.7 angstrom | 22.1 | 24.1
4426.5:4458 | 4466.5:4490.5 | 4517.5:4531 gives 0.1 angstrom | 22.5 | 22.8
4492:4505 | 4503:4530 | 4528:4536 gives -1.5 angstrom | 24.4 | 21.9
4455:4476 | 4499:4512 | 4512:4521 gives -1.0 angstrom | 21.6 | 24.7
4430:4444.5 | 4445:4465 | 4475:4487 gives 0.1 angstrom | 22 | 22.5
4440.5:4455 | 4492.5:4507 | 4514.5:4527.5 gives -0.9 angstrom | 22.8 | 23.5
